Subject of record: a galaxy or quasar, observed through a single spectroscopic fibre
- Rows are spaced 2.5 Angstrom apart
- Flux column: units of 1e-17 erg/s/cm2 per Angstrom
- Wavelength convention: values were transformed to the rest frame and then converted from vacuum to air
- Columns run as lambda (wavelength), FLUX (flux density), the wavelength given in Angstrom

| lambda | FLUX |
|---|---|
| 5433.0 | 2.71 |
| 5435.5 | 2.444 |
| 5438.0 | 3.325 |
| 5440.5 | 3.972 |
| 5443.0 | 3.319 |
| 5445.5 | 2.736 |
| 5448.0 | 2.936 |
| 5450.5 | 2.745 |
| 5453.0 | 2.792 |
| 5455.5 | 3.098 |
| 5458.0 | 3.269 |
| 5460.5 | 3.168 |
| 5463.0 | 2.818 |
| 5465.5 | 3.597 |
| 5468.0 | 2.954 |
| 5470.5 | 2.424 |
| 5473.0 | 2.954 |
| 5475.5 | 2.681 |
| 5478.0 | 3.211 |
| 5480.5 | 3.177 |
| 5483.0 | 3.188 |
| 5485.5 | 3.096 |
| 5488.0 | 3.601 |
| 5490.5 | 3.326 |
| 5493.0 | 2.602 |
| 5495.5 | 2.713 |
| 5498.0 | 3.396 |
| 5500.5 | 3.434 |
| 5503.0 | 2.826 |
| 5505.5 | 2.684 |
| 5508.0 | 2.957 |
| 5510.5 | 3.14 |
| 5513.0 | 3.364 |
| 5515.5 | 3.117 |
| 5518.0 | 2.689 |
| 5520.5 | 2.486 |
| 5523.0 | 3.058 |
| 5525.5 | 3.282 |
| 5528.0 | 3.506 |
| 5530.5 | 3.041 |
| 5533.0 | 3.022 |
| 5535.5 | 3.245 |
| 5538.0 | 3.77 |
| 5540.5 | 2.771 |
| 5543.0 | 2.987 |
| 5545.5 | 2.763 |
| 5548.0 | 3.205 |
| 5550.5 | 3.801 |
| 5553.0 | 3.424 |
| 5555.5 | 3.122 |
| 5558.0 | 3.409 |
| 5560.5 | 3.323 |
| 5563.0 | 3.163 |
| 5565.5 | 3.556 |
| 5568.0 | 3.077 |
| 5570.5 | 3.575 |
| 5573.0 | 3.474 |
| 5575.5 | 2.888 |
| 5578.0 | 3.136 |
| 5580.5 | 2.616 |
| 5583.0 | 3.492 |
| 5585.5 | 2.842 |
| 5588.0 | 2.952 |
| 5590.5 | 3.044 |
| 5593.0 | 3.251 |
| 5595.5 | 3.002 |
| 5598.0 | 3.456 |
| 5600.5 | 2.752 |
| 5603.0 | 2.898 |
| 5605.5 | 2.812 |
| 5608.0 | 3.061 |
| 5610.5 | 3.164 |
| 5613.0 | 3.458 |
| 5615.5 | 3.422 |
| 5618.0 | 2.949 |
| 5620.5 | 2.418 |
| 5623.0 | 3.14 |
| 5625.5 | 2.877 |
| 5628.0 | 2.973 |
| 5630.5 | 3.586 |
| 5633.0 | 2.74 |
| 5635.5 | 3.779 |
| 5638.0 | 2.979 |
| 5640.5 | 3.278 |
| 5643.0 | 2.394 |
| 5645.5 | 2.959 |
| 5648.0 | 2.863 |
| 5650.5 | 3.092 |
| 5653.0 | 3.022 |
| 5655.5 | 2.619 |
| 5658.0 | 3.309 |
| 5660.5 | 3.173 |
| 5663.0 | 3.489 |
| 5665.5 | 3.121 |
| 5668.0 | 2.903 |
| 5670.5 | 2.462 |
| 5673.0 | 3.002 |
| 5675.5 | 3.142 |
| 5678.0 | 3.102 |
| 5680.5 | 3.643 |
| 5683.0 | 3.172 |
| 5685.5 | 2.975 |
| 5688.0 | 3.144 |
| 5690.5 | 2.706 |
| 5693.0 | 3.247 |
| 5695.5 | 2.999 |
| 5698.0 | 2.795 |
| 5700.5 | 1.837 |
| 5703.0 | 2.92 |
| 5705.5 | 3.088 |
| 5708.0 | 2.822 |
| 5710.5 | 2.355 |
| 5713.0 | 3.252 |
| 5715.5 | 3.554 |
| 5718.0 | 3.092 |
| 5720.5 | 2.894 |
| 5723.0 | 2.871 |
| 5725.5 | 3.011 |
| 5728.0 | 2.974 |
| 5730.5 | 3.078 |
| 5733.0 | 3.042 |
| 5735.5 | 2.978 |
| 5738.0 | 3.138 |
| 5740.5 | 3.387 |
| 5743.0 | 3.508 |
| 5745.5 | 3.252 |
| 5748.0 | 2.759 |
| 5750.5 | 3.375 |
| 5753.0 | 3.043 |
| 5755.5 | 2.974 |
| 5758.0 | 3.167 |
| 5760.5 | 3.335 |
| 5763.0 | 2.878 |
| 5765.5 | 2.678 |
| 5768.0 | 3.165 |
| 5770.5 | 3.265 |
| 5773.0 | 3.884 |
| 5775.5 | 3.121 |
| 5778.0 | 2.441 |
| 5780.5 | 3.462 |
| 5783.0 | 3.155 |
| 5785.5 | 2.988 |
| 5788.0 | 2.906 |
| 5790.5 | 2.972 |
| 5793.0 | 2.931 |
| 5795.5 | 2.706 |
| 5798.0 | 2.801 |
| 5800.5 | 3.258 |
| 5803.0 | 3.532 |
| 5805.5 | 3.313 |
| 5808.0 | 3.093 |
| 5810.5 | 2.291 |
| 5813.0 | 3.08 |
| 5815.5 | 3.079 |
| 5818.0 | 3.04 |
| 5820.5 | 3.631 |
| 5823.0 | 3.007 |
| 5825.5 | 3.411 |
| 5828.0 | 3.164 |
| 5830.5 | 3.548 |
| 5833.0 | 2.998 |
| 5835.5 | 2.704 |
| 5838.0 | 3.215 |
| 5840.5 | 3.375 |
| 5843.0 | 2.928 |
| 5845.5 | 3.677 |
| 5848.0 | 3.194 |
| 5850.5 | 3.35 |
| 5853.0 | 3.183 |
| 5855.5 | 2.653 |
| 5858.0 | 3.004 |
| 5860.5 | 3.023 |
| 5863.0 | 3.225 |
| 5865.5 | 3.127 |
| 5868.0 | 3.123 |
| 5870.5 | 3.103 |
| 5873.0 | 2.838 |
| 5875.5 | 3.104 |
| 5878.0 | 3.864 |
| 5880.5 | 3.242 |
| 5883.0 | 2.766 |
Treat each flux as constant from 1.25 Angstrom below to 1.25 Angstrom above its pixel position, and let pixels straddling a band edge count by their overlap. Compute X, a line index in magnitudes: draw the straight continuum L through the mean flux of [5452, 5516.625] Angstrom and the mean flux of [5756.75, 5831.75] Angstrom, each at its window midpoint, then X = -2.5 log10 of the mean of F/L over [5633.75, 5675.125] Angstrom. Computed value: 0.022 mag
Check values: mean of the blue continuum 3.06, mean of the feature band 3.03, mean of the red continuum 3.11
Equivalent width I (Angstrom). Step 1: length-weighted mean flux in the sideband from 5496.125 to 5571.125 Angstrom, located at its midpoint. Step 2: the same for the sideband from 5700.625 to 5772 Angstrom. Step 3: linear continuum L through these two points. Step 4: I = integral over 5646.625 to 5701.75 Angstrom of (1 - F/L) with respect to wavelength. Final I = 1.68 Angstrom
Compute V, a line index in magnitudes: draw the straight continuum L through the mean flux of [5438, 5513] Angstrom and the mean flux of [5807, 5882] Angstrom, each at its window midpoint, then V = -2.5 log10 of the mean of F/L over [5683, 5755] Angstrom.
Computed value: 0.040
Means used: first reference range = 3.07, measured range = 3.01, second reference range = 3.14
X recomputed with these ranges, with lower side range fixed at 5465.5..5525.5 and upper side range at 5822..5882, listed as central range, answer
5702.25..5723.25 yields 0.04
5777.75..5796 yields 0.06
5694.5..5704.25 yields 0.18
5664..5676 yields 0.06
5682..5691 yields 0.03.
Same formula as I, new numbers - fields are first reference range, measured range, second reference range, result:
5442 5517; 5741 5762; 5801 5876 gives -0.46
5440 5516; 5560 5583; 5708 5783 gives -1.02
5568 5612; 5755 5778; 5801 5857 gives 0.07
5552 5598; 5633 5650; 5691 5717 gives 0.07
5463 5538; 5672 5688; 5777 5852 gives -0.42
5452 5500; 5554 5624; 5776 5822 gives -1.59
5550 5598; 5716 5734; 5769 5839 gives 0.73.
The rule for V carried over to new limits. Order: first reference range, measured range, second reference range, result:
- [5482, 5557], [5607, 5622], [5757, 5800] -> 0.006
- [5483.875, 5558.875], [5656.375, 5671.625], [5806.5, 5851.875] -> 0.025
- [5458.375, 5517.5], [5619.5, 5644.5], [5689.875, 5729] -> -0.023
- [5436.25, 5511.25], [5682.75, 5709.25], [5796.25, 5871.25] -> 0.086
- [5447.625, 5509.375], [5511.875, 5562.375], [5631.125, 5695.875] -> -0.046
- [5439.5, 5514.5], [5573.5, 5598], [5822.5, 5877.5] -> 0.011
